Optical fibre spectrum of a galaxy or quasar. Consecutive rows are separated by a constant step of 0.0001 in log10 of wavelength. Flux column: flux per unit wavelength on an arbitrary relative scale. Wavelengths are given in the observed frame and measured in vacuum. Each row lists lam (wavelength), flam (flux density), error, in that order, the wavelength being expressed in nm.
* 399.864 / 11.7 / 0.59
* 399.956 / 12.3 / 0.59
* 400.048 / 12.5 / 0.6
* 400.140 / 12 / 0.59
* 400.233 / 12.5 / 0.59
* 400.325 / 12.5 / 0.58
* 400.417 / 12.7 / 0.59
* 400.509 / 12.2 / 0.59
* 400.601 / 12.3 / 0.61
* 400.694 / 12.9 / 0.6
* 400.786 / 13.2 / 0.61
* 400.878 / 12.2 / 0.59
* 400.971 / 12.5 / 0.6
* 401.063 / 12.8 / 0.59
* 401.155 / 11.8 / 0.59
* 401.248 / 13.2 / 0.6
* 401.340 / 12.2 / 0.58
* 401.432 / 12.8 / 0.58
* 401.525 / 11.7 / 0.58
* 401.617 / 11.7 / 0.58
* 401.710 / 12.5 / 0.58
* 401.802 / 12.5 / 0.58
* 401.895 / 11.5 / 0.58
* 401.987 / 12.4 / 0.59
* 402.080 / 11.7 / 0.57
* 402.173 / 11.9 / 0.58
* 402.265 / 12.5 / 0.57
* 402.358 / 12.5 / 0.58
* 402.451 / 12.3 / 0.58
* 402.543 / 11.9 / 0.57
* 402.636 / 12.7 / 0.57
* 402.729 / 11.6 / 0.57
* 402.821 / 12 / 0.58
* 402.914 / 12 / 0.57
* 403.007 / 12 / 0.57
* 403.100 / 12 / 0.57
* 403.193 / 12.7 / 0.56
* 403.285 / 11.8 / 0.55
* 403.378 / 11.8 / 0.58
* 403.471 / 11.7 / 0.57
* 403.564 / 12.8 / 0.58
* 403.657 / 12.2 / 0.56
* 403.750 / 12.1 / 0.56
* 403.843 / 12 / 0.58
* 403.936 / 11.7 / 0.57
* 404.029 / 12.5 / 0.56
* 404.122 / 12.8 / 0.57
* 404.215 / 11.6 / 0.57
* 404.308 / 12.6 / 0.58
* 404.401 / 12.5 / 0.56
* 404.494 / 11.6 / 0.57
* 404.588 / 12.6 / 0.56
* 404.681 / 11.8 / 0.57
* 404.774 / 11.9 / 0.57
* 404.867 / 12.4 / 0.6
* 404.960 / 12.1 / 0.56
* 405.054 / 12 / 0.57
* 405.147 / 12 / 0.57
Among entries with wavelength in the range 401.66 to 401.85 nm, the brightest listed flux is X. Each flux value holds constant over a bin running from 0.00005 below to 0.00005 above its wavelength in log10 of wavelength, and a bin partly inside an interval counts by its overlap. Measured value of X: 12.5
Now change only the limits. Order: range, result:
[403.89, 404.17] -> 12.8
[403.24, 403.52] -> 11.8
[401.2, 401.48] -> 13.2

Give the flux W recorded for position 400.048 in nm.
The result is 12.5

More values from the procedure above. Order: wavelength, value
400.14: 12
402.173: 11.9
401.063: 12.8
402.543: 11.9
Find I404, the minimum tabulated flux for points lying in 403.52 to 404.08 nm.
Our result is 11.7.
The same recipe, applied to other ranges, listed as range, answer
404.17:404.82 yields 11.6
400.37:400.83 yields 12.2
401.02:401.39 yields 11.8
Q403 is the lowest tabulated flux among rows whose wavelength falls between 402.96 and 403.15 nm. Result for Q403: 12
